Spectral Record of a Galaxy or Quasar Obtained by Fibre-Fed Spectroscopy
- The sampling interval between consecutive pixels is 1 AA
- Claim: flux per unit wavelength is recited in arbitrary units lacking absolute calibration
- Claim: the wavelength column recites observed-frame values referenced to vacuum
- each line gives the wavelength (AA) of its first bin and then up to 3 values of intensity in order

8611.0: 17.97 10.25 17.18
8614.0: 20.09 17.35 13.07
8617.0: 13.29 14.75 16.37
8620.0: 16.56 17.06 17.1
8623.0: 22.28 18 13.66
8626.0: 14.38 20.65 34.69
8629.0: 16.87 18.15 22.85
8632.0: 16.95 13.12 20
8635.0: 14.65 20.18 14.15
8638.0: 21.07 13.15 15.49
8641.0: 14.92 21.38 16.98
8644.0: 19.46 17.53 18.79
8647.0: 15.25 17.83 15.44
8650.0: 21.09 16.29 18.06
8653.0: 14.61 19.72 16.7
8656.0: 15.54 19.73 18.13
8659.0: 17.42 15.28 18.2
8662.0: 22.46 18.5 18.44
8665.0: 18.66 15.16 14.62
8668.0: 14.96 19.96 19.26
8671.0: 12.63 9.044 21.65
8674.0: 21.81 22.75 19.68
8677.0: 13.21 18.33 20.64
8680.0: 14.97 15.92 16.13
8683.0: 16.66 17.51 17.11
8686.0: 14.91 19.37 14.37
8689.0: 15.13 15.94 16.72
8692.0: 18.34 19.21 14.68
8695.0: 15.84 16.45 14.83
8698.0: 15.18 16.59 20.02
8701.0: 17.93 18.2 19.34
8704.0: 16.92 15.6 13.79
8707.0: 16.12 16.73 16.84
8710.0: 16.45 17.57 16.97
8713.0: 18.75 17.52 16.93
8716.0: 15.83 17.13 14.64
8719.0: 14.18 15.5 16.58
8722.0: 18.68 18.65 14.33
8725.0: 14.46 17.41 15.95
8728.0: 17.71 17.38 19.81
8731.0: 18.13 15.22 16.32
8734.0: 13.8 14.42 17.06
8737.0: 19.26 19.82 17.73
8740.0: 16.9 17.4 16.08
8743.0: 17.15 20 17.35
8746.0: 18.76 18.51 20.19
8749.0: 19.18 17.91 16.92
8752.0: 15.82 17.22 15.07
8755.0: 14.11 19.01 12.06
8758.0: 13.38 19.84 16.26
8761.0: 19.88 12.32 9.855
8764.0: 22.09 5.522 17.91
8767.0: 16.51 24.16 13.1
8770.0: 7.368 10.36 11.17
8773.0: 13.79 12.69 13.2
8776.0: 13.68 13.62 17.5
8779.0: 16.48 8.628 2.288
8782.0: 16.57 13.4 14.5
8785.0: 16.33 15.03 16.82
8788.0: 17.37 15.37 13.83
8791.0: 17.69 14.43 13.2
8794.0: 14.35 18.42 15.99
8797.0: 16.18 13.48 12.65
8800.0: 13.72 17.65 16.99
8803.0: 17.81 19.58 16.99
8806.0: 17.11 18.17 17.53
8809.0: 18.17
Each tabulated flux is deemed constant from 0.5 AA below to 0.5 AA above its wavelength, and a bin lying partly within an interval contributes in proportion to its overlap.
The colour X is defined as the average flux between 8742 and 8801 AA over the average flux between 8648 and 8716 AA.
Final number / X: 0.9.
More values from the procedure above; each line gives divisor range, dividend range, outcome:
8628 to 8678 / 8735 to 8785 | 0.88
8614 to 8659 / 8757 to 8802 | 0.82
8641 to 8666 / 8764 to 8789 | 0.78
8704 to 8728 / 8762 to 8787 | 0.83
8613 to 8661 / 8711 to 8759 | 0.96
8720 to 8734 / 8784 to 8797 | 0.93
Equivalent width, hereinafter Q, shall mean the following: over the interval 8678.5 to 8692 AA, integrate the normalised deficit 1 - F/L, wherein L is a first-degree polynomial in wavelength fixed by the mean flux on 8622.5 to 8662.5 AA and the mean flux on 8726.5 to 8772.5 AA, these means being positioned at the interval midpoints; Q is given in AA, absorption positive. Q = 0.56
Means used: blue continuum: 18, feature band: 16.6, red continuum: 16.3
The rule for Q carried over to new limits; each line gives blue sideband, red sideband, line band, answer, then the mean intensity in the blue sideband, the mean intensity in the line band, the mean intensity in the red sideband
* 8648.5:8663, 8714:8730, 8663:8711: 0.7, 17.8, 16.9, 16.5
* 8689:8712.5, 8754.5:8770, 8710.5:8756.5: -2.9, 16.8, 17.1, 15.5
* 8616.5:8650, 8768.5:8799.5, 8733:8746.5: -2.1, 17.7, 17.3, 13.9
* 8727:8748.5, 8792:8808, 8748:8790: 5.1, 17.5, 14.8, 16.1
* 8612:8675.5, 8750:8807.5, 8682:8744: -2.0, 17.6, 16.8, 15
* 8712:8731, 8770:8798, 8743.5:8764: -1.9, 16.8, 16.8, 14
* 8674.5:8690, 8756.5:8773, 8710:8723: -0.6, 17.1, 16.8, 14.5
